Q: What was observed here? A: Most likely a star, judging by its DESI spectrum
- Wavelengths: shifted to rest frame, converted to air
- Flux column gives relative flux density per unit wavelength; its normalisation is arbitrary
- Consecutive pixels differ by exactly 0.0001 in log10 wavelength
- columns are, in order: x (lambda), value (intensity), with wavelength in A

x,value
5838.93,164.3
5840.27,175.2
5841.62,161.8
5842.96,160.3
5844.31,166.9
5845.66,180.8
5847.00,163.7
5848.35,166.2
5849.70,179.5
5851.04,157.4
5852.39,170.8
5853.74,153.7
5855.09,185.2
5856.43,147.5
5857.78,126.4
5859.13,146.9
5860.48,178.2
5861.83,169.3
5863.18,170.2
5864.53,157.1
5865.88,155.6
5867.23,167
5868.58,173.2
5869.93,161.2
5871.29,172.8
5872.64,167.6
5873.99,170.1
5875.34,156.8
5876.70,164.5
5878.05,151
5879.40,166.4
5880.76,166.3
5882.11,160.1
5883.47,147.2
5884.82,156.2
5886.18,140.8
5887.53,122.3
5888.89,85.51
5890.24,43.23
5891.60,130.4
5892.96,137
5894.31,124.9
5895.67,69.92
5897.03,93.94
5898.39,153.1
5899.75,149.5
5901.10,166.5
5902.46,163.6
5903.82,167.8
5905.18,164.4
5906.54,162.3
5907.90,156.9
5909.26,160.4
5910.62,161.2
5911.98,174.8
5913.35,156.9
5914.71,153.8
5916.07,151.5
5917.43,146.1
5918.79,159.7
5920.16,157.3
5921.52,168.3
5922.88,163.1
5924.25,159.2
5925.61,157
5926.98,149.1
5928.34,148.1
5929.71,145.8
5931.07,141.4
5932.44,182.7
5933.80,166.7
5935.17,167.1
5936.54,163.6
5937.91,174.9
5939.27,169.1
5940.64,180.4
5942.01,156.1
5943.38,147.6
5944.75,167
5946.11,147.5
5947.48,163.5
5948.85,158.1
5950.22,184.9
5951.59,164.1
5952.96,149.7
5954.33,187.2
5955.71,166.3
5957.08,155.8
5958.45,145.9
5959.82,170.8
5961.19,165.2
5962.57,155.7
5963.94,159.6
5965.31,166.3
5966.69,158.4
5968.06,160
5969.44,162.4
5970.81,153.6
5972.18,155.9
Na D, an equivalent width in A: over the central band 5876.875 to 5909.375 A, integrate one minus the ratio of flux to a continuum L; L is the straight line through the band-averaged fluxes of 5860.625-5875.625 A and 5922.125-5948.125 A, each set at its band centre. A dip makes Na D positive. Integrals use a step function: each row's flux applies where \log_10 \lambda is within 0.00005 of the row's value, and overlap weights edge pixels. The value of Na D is 4.9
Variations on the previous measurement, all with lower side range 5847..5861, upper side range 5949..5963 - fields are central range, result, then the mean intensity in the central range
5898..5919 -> 0.5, 159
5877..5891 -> 2.4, 135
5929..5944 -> 0.0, 163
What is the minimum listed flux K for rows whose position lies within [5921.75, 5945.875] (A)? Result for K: 141.4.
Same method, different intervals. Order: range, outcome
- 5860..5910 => 43.23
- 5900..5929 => 146.1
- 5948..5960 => 145.9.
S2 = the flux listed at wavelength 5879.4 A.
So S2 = 166.4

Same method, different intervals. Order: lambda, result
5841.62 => 161.8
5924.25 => 159.2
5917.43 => 146.1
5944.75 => 167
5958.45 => 145.9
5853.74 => 153.7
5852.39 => 170.8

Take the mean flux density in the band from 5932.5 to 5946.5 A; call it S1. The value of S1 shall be 165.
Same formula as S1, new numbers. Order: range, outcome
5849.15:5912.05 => 151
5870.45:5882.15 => 164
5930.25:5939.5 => 166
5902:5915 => 162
